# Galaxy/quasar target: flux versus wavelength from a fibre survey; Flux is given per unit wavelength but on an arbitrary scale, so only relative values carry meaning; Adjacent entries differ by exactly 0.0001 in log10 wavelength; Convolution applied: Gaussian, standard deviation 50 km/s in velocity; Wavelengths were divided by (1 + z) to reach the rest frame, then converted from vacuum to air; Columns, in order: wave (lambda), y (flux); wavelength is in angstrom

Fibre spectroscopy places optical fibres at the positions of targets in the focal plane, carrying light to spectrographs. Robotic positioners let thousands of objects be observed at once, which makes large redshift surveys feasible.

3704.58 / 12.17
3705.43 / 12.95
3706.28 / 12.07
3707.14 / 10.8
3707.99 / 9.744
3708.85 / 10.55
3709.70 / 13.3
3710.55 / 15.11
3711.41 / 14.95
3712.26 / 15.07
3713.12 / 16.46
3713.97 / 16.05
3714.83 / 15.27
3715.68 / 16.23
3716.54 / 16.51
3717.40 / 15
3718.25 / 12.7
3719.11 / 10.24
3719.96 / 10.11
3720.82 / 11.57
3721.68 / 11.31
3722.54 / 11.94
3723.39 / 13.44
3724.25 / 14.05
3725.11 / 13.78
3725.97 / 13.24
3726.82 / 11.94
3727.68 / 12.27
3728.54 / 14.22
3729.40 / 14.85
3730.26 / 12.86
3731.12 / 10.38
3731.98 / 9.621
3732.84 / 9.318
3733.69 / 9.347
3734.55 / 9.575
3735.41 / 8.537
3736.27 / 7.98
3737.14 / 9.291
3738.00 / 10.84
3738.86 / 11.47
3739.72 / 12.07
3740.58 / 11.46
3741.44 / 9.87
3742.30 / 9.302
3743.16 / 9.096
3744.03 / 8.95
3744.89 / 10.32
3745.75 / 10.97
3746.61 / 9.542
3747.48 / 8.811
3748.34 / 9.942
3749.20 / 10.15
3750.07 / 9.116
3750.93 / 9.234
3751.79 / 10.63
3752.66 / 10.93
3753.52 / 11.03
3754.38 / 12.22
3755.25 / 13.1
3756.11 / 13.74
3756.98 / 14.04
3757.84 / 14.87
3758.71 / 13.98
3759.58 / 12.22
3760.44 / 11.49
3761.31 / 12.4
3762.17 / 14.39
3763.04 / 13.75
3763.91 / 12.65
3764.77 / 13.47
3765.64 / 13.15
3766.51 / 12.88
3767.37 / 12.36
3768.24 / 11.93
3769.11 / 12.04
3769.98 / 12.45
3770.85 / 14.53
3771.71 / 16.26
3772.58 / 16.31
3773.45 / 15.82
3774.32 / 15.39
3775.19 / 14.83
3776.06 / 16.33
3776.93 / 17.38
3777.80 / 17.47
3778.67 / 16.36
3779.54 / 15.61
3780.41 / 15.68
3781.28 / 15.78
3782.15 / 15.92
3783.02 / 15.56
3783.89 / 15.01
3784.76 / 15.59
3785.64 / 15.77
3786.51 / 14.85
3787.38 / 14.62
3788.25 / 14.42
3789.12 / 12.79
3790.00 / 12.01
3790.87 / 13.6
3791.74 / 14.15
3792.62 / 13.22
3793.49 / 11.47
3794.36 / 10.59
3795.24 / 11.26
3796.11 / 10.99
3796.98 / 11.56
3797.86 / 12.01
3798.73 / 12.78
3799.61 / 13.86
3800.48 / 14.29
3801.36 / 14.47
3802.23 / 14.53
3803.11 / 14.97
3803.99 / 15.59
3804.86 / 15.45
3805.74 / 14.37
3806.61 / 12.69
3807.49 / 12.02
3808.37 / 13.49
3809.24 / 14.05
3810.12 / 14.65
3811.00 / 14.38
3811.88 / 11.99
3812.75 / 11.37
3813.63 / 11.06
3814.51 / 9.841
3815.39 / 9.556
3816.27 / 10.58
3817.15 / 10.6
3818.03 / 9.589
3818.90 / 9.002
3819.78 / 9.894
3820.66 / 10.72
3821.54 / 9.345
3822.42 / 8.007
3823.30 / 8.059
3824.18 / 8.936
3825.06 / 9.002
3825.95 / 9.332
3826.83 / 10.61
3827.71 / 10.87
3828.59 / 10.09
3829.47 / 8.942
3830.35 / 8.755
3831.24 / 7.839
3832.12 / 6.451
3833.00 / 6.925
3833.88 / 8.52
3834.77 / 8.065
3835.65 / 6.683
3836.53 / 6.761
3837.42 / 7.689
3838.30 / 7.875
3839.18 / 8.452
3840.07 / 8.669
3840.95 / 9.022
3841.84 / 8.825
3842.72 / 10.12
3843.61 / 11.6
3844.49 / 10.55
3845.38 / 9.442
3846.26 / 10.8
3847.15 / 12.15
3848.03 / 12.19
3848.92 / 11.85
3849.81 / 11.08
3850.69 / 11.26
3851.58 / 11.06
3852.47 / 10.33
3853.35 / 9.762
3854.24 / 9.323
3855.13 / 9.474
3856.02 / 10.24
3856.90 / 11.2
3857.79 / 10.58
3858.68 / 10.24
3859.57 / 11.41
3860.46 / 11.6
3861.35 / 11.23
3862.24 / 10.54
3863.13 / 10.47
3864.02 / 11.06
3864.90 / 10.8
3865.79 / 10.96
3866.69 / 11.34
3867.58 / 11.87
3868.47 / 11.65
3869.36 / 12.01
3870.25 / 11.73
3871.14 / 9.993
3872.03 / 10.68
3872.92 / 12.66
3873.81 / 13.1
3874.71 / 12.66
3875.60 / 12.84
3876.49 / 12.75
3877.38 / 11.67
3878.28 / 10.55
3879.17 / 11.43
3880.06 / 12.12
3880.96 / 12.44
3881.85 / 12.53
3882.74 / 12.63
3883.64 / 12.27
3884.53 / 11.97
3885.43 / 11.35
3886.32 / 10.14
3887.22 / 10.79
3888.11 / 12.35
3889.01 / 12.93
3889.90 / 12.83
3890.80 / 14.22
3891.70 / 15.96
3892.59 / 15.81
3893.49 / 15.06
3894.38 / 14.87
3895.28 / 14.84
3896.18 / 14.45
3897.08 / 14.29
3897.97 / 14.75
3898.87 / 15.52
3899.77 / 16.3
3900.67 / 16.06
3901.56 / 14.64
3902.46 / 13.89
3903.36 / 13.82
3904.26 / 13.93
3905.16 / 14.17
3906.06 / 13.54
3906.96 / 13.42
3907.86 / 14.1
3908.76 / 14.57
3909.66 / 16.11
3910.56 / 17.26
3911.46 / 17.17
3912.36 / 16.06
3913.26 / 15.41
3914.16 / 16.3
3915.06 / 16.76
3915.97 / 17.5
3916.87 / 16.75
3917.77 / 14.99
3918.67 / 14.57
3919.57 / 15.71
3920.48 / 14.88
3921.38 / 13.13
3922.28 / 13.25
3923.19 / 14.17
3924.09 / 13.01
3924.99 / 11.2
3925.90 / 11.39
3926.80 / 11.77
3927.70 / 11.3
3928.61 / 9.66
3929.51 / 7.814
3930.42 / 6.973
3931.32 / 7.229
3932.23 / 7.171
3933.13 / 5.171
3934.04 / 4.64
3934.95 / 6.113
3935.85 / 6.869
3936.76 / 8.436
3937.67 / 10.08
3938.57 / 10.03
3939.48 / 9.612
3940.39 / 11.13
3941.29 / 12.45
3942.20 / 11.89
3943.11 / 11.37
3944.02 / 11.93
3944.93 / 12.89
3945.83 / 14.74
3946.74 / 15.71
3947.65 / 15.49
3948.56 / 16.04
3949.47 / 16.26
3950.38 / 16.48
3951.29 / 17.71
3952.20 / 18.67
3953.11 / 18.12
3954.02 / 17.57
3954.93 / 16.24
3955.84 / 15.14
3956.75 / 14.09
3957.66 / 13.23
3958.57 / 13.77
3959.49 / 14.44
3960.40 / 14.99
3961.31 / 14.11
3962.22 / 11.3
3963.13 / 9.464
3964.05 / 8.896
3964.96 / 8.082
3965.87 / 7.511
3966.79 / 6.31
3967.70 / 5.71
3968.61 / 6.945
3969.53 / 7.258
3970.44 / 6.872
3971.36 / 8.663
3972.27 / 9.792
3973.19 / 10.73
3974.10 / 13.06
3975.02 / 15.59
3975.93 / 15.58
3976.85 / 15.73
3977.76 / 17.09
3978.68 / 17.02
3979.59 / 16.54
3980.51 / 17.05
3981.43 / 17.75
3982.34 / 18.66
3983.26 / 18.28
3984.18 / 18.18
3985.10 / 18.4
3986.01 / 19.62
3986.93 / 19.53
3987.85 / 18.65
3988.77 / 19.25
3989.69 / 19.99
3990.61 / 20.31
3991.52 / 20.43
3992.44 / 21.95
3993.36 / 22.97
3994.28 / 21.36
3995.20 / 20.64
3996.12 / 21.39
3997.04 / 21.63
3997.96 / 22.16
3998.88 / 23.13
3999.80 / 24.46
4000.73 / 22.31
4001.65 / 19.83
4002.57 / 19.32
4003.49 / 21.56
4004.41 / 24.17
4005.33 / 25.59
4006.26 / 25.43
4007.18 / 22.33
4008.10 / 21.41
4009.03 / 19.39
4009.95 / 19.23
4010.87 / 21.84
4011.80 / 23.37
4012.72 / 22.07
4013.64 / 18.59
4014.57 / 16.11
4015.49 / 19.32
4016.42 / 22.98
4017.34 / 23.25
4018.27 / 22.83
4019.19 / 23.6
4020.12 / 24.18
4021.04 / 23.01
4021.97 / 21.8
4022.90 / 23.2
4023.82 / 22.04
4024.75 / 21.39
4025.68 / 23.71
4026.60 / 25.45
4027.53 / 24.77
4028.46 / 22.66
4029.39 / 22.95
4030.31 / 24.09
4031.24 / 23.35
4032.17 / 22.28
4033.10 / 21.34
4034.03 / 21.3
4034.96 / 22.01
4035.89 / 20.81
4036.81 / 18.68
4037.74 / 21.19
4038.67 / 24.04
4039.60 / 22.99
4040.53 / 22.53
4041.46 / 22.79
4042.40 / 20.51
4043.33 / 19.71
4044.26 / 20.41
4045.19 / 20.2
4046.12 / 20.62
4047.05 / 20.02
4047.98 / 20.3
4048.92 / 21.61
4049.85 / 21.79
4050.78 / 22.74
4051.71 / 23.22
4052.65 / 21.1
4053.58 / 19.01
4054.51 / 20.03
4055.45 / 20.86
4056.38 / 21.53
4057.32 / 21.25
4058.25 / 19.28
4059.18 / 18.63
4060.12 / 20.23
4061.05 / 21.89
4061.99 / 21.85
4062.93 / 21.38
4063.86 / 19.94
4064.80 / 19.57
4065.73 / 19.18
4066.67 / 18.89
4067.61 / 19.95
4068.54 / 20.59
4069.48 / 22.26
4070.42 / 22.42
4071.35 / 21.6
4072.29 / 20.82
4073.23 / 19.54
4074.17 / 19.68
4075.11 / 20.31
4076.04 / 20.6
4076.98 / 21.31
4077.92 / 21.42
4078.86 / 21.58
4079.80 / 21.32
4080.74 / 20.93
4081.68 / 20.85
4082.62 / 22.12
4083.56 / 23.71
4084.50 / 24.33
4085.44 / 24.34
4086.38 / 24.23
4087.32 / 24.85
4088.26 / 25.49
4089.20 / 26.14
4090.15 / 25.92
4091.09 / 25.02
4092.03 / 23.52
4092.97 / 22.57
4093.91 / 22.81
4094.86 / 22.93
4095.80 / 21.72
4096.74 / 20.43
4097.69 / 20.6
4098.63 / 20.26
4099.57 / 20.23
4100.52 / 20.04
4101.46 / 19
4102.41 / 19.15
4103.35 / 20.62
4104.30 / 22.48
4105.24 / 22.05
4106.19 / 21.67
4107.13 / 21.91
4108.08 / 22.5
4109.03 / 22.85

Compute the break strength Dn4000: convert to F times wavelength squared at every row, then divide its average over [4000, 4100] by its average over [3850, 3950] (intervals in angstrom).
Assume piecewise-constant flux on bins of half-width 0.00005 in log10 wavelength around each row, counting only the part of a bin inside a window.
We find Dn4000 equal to 1.89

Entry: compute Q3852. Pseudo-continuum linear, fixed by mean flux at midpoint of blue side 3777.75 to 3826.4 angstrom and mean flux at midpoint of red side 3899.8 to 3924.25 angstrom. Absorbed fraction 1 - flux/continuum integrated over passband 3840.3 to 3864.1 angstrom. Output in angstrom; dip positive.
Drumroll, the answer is 5.5 angstrom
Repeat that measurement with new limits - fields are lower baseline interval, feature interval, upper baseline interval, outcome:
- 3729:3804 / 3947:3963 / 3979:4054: 3.2 angstrom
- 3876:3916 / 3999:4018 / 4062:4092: -2.7 angstrom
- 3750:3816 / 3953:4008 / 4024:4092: 8.2 angstrom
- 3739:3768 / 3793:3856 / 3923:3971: 4.6 angstrom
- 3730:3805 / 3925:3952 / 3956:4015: 8.5 angstrom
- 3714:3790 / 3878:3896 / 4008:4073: 4.2 angstrom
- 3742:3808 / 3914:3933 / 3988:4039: 6.3 angstrom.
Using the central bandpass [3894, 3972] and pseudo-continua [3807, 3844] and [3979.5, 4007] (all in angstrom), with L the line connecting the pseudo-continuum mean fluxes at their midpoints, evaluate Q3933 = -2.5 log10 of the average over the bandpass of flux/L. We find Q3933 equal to 0.281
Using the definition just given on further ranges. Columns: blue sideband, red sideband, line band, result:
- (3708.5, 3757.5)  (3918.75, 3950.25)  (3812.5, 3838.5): 0.27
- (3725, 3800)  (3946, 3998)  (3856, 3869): 0.26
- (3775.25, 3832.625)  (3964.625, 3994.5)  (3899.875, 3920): -0.09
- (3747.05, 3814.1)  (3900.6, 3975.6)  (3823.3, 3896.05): 0.19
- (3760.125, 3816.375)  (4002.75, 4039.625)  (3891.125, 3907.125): 0.20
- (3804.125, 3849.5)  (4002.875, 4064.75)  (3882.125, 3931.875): 0.07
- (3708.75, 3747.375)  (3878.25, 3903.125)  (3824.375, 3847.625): 0.40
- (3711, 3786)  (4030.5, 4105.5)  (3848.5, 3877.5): 0.38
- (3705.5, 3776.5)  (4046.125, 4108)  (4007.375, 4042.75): -0.10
